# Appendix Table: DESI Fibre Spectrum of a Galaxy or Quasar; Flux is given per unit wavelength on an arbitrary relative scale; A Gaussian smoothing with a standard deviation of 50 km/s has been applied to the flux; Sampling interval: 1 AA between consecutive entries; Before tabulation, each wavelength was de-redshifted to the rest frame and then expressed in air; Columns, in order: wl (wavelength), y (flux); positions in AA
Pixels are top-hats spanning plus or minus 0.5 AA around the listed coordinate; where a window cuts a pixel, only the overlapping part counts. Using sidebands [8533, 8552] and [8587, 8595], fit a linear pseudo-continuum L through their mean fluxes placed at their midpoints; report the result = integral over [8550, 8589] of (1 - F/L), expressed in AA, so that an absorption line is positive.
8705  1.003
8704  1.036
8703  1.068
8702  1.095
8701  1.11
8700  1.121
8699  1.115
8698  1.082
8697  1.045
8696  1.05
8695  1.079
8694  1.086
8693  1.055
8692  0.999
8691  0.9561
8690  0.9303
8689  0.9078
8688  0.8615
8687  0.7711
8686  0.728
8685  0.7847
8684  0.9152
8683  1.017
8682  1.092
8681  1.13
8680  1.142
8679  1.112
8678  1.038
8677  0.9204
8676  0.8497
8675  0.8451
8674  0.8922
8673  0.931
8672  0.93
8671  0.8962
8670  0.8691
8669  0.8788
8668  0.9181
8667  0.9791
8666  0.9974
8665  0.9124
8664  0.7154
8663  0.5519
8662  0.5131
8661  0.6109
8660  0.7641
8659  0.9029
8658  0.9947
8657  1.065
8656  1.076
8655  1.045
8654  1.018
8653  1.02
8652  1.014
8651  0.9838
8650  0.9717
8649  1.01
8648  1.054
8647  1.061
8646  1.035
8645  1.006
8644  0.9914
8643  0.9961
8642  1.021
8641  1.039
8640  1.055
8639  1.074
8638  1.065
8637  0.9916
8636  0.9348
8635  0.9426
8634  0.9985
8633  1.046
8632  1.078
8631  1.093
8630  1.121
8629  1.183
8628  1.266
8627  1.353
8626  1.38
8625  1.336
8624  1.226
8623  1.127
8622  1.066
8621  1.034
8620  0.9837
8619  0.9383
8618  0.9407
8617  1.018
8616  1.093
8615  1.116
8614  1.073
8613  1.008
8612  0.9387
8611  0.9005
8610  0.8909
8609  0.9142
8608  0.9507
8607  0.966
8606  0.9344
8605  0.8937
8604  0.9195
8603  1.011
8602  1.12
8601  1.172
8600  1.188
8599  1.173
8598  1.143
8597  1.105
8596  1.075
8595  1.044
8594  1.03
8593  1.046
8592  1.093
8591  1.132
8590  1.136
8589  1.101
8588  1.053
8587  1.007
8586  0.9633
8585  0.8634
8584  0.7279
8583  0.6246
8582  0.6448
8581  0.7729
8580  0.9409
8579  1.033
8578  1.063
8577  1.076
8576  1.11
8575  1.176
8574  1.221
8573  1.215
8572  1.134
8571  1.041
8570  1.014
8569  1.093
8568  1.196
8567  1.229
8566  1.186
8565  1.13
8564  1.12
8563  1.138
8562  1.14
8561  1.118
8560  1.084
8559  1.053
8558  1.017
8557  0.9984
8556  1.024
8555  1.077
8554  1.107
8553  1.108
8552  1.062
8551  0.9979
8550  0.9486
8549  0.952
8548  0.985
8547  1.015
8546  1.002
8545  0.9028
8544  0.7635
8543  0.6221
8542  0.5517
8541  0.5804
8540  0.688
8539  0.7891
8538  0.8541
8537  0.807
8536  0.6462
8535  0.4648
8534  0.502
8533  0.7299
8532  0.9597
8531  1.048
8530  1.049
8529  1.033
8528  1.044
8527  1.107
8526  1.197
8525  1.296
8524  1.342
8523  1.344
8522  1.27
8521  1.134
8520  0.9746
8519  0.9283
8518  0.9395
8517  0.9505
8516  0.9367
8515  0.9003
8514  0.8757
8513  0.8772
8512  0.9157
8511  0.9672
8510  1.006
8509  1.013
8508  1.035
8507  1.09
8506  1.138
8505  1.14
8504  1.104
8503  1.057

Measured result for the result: -4.14 AA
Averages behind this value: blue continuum 0.788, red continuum 1.08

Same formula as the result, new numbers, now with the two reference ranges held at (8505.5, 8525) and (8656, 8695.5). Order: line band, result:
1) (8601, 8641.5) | -4.1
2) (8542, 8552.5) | 1.1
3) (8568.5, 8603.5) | -1.9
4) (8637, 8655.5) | -1.7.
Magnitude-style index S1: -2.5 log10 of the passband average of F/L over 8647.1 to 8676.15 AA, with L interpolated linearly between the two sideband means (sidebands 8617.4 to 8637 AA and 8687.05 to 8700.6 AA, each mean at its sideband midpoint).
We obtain 0.17 mag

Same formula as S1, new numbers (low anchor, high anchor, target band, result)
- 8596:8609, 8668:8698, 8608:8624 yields 0.02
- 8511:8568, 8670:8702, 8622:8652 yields -0.11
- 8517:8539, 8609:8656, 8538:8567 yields 0.03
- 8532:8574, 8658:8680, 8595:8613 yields -0.11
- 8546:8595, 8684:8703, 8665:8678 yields 0.09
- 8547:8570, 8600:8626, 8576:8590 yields 0.14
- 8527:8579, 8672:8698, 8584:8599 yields -0.08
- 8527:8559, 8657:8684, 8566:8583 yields -0.18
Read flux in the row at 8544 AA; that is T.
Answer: 0.7635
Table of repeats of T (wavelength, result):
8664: 0.7154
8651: 0.9838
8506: 1.138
